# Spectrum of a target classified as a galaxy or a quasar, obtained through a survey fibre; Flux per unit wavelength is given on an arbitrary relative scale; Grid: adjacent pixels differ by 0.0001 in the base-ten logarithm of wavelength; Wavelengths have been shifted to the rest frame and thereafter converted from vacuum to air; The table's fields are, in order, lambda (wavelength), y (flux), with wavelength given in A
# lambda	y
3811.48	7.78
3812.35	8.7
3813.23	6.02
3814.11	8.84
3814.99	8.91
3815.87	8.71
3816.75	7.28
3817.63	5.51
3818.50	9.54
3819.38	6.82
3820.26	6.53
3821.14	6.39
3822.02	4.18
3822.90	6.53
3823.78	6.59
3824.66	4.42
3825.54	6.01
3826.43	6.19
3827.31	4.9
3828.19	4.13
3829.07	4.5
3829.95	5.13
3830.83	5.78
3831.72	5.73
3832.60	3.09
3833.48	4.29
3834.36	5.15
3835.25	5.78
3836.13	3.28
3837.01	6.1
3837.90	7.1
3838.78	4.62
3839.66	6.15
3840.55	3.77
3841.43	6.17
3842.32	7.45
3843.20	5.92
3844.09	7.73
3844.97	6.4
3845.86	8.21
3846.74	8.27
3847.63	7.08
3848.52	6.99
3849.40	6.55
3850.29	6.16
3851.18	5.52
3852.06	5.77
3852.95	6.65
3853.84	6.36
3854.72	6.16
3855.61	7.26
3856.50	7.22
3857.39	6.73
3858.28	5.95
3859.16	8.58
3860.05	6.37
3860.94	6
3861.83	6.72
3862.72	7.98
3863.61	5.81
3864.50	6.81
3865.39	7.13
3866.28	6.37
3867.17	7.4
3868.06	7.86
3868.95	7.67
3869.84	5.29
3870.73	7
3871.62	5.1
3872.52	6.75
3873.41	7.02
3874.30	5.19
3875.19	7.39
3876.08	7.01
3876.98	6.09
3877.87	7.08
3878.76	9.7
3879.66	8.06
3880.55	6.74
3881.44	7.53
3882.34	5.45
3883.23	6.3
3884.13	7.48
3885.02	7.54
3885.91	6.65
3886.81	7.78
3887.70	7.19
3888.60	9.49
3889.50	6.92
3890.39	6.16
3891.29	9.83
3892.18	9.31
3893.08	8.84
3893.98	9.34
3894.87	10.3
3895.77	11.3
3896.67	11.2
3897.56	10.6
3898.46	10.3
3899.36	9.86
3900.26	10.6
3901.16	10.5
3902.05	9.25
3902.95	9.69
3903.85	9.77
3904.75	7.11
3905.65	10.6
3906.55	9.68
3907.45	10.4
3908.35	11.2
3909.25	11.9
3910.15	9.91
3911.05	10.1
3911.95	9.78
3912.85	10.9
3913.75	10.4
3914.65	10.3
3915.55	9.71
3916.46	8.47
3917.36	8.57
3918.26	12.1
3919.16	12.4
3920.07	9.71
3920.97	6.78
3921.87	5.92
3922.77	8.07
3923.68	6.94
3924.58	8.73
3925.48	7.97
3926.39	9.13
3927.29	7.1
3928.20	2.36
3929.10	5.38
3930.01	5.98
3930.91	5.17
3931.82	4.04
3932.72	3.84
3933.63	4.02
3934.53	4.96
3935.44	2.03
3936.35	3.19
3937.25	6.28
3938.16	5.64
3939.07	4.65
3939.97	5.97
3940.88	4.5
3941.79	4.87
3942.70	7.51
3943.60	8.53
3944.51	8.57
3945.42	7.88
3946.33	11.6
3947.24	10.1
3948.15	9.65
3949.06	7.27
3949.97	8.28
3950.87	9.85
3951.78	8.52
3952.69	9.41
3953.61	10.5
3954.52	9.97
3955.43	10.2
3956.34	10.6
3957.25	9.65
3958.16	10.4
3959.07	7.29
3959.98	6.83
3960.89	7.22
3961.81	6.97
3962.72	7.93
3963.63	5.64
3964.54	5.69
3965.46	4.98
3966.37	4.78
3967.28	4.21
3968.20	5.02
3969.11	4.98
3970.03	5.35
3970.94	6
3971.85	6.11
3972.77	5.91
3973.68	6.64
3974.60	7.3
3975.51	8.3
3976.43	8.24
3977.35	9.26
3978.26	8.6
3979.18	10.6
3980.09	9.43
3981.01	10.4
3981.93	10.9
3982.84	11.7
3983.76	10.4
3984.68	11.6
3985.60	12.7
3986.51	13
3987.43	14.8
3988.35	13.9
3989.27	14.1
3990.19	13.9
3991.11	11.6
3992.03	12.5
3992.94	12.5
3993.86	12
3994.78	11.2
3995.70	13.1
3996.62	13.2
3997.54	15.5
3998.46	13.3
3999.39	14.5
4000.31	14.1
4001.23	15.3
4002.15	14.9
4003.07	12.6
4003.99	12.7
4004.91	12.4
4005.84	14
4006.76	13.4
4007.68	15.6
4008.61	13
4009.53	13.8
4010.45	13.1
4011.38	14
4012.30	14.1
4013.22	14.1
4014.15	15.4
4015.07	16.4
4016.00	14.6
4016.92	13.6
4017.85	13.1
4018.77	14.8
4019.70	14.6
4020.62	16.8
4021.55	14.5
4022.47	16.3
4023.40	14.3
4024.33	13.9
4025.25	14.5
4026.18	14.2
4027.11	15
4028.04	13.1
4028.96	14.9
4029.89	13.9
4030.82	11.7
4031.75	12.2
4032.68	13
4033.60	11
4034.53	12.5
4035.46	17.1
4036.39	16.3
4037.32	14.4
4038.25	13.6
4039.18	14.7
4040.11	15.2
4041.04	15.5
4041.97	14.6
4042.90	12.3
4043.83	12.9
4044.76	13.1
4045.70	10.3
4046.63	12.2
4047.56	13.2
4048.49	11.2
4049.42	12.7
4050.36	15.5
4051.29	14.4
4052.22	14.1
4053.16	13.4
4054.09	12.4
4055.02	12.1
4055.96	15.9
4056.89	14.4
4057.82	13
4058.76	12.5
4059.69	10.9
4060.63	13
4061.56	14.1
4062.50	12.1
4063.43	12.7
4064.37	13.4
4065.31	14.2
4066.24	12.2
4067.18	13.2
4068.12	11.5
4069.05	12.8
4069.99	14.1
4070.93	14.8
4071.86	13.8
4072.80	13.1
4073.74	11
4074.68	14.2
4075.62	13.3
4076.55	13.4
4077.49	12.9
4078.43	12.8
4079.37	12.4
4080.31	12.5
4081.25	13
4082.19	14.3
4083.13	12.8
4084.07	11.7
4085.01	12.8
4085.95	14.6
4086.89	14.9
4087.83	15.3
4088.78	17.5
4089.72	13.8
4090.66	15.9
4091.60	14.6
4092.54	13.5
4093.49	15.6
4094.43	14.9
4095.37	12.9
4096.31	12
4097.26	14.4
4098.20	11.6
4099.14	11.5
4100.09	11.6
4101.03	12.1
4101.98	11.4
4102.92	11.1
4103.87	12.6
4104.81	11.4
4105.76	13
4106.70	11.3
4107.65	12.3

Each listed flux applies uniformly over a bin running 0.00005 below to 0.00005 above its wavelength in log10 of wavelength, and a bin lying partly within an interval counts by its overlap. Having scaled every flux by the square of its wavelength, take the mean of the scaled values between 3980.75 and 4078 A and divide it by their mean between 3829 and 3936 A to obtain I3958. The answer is 2.0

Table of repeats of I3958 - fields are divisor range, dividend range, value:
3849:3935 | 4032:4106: 1.86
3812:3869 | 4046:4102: 2.34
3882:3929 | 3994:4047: 1.64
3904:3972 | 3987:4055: 1.88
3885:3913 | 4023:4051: 1.54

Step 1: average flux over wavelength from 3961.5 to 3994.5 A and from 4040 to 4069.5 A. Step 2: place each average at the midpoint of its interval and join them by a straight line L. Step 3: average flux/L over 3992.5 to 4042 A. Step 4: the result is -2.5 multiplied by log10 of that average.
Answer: -0.25 mag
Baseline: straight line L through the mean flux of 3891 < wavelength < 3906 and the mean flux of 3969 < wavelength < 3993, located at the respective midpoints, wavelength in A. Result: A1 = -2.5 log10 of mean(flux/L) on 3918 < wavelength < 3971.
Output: 0.37 mag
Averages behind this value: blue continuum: 9.9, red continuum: 10.1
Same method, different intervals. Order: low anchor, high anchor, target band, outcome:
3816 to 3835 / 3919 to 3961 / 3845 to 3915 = -0.226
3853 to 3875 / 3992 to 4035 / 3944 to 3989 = 0.312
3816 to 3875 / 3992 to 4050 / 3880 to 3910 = -0.073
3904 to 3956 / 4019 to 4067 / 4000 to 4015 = -0.177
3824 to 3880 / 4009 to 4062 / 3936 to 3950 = 0.372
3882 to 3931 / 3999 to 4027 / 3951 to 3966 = 0.357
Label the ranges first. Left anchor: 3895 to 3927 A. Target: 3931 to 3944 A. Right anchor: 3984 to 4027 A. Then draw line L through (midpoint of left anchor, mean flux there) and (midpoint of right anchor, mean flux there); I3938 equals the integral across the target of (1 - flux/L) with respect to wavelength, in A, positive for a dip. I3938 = 7.0 A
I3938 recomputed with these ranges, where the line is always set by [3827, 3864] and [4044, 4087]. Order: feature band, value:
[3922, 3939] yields 6.2 A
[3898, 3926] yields -4.8 A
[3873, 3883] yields 0.2 A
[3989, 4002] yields -3.0 A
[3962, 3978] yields 6.0 A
